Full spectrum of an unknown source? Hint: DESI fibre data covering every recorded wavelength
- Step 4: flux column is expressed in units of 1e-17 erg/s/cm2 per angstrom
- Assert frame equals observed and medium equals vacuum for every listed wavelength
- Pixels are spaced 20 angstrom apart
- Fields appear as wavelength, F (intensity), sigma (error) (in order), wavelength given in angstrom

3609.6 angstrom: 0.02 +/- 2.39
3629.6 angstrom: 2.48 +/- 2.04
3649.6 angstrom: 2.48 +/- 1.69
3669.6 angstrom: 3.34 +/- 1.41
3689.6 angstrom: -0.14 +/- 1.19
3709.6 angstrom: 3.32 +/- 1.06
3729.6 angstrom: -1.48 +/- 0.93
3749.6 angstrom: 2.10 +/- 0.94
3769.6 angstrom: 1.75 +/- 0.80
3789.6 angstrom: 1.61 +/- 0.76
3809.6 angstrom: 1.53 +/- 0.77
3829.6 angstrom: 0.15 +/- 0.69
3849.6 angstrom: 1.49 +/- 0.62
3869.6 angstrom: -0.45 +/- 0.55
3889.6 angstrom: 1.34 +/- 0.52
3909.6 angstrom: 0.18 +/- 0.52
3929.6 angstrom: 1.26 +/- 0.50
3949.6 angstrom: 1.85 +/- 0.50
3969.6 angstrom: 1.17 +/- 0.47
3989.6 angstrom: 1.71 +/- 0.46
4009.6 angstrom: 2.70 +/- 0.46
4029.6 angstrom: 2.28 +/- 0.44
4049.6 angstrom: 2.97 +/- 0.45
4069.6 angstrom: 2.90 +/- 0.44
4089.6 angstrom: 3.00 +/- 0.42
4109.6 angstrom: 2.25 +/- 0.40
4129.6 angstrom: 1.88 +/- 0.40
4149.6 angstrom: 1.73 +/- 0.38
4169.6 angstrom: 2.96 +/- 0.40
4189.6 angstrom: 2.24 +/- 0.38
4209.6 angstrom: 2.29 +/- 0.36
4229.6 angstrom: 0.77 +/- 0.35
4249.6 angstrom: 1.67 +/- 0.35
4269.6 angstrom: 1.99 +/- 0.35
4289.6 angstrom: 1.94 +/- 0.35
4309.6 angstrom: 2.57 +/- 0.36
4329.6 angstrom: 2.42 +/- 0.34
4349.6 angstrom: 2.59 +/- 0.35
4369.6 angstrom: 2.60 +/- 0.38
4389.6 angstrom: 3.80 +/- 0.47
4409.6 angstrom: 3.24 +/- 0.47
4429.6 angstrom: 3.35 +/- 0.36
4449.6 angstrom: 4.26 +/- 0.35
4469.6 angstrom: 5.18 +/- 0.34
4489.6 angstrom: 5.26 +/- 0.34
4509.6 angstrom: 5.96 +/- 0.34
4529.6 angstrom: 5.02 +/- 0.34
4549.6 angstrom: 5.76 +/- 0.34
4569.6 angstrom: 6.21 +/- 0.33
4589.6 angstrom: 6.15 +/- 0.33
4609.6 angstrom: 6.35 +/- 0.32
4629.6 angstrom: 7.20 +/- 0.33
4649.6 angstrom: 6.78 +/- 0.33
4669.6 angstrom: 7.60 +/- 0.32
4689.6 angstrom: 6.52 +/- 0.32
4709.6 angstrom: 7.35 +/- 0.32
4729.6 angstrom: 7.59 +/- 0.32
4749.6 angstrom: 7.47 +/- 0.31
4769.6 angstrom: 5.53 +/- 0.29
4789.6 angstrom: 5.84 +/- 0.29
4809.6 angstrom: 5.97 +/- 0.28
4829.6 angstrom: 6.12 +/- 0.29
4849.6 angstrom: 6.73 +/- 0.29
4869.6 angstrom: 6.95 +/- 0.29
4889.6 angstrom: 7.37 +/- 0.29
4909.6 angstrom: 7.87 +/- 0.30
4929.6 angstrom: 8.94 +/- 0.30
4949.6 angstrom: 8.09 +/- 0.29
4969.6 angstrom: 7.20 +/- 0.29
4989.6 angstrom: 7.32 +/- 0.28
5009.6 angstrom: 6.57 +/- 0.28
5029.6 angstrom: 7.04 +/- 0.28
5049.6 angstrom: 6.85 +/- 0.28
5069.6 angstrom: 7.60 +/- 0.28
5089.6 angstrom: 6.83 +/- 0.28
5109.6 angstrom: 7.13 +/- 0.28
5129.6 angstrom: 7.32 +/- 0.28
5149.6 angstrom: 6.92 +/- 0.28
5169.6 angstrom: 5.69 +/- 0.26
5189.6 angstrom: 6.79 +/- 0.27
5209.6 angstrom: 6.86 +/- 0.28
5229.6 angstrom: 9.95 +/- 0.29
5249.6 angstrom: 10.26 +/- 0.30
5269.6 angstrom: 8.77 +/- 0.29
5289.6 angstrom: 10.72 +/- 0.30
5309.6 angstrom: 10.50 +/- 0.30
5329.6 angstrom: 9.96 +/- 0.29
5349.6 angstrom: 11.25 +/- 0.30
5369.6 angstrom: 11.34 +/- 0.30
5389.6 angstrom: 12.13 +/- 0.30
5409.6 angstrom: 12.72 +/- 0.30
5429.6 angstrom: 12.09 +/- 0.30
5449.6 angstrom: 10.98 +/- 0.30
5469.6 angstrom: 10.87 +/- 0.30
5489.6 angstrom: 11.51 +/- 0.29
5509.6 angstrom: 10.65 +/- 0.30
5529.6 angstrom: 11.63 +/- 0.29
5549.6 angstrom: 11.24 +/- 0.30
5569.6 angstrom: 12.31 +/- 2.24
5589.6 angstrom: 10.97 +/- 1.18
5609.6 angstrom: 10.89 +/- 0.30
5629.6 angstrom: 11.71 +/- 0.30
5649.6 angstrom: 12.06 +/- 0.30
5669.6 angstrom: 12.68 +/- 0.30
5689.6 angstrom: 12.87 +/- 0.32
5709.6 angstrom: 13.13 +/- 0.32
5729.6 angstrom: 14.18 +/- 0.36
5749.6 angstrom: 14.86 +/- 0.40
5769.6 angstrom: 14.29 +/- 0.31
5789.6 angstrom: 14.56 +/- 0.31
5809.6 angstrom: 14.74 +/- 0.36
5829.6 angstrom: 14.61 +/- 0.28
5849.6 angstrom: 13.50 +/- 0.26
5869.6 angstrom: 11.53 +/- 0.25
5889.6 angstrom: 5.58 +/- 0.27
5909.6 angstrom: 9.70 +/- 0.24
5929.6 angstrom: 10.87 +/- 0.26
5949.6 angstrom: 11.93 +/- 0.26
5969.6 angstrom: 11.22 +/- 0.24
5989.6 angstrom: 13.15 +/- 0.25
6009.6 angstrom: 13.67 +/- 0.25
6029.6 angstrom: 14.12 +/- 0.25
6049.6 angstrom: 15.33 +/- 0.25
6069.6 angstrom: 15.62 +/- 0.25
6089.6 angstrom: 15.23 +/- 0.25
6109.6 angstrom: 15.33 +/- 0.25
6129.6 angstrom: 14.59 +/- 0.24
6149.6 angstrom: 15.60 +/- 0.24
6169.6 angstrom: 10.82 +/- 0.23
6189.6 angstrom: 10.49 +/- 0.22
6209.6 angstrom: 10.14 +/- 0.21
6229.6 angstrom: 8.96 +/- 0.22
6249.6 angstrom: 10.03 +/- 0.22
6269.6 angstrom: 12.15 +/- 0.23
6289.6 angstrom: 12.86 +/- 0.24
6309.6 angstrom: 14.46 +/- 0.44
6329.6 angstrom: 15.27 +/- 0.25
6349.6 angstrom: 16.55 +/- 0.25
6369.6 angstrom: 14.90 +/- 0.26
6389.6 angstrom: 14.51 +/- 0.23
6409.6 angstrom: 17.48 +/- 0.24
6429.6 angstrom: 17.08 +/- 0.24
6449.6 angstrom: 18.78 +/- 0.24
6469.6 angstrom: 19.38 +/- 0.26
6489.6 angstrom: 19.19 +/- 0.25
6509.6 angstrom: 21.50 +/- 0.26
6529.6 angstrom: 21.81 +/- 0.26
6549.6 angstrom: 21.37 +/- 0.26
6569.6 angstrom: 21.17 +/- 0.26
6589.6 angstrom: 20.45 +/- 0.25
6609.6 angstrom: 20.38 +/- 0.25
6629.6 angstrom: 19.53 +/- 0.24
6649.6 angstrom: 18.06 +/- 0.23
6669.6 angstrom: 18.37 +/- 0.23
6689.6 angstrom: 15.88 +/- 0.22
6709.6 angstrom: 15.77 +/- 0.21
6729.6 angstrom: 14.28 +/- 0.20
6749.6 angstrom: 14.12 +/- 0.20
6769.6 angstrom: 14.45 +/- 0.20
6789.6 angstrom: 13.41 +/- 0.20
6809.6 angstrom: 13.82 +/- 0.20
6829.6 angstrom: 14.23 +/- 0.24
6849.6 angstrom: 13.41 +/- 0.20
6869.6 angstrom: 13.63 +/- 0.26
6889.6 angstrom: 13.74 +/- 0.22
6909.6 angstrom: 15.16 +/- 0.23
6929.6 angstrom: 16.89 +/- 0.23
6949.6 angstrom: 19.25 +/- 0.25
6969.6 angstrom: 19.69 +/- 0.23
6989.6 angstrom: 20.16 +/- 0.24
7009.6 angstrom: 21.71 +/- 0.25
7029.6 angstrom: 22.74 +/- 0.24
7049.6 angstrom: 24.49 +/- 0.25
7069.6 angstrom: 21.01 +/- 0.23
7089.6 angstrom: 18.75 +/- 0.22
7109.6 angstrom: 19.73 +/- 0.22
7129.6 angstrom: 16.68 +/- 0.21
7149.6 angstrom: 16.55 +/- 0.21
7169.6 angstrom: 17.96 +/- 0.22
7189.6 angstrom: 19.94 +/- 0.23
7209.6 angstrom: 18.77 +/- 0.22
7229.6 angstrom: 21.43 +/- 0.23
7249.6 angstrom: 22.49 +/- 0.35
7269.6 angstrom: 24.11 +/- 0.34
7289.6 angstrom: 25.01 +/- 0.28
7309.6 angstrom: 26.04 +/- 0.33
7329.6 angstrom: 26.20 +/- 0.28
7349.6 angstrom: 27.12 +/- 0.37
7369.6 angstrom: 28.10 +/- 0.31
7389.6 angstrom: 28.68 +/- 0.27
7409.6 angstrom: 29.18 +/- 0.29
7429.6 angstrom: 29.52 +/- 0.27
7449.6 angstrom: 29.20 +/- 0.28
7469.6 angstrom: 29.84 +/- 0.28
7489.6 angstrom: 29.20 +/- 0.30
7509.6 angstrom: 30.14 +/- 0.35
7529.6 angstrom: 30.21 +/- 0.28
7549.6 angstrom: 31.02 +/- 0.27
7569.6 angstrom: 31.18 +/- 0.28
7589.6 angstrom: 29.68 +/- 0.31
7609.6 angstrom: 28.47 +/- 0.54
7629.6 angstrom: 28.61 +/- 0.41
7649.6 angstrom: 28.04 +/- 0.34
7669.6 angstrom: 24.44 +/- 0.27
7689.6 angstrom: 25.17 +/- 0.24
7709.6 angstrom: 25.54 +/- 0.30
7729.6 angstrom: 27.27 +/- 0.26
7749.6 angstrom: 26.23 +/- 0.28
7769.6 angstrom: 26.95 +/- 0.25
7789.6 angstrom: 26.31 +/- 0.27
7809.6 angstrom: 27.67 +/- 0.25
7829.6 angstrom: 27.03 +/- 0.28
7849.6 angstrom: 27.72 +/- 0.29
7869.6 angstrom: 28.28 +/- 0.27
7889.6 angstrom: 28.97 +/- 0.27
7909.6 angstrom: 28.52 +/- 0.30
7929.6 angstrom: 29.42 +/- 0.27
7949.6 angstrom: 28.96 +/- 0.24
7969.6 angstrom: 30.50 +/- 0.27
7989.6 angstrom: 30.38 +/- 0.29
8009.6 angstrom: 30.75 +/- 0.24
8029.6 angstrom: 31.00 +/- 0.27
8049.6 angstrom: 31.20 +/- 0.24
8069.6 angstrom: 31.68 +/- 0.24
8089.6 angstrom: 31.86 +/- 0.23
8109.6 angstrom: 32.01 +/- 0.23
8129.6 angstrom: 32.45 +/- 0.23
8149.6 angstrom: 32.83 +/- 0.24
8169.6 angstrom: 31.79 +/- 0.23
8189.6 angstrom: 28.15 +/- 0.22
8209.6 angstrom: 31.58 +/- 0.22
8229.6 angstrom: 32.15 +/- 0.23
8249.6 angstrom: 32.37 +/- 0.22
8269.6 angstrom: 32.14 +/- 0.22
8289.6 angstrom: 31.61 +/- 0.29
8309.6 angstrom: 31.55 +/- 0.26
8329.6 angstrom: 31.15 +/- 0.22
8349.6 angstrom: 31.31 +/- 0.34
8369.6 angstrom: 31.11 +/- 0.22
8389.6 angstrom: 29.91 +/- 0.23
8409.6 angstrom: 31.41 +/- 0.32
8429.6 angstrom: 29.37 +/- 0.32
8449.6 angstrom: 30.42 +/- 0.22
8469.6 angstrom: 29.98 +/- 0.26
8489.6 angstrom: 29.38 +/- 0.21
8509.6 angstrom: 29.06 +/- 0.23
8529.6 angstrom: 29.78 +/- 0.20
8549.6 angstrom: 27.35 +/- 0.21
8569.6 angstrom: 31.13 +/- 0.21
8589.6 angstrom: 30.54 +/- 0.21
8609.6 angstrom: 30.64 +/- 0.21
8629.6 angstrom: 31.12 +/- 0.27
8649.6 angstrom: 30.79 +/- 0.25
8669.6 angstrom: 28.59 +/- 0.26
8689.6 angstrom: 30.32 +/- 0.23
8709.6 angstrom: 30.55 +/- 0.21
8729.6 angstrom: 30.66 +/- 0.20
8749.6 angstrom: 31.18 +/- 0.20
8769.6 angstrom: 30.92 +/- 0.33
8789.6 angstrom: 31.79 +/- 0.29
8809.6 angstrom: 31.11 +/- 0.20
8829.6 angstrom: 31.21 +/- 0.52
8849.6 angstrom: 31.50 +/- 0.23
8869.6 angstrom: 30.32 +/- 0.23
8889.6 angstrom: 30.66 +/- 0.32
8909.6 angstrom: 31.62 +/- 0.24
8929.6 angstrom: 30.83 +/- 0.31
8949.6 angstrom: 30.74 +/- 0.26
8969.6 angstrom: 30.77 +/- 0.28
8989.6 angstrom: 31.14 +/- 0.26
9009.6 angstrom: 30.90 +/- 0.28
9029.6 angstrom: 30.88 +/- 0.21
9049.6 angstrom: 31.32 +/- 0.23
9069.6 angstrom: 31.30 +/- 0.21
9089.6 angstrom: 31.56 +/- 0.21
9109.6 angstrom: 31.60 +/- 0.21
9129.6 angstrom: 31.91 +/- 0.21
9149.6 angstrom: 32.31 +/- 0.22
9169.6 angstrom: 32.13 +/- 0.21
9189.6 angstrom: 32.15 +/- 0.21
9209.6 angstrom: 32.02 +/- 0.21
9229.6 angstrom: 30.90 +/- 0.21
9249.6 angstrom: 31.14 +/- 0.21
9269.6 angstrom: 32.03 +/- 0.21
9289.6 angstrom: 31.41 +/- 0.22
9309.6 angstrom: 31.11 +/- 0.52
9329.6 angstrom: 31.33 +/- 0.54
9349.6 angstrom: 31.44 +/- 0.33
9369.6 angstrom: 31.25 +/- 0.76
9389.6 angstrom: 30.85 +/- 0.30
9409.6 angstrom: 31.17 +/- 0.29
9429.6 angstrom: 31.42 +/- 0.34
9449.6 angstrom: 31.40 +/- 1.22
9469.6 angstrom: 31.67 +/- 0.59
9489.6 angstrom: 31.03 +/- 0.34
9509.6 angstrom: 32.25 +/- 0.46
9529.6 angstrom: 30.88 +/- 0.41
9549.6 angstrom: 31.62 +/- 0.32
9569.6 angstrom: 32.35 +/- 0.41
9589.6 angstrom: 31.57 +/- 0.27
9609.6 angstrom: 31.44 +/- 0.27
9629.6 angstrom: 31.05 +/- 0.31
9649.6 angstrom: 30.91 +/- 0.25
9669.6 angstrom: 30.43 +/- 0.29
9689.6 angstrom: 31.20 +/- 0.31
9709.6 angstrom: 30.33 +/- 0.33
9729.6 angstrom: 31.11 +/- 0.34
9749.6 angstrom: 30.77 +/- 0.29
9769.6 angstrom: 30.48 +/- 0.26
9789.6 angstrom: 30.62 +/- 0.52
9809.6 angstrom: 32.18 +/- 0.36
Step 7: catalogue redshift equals 0.000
